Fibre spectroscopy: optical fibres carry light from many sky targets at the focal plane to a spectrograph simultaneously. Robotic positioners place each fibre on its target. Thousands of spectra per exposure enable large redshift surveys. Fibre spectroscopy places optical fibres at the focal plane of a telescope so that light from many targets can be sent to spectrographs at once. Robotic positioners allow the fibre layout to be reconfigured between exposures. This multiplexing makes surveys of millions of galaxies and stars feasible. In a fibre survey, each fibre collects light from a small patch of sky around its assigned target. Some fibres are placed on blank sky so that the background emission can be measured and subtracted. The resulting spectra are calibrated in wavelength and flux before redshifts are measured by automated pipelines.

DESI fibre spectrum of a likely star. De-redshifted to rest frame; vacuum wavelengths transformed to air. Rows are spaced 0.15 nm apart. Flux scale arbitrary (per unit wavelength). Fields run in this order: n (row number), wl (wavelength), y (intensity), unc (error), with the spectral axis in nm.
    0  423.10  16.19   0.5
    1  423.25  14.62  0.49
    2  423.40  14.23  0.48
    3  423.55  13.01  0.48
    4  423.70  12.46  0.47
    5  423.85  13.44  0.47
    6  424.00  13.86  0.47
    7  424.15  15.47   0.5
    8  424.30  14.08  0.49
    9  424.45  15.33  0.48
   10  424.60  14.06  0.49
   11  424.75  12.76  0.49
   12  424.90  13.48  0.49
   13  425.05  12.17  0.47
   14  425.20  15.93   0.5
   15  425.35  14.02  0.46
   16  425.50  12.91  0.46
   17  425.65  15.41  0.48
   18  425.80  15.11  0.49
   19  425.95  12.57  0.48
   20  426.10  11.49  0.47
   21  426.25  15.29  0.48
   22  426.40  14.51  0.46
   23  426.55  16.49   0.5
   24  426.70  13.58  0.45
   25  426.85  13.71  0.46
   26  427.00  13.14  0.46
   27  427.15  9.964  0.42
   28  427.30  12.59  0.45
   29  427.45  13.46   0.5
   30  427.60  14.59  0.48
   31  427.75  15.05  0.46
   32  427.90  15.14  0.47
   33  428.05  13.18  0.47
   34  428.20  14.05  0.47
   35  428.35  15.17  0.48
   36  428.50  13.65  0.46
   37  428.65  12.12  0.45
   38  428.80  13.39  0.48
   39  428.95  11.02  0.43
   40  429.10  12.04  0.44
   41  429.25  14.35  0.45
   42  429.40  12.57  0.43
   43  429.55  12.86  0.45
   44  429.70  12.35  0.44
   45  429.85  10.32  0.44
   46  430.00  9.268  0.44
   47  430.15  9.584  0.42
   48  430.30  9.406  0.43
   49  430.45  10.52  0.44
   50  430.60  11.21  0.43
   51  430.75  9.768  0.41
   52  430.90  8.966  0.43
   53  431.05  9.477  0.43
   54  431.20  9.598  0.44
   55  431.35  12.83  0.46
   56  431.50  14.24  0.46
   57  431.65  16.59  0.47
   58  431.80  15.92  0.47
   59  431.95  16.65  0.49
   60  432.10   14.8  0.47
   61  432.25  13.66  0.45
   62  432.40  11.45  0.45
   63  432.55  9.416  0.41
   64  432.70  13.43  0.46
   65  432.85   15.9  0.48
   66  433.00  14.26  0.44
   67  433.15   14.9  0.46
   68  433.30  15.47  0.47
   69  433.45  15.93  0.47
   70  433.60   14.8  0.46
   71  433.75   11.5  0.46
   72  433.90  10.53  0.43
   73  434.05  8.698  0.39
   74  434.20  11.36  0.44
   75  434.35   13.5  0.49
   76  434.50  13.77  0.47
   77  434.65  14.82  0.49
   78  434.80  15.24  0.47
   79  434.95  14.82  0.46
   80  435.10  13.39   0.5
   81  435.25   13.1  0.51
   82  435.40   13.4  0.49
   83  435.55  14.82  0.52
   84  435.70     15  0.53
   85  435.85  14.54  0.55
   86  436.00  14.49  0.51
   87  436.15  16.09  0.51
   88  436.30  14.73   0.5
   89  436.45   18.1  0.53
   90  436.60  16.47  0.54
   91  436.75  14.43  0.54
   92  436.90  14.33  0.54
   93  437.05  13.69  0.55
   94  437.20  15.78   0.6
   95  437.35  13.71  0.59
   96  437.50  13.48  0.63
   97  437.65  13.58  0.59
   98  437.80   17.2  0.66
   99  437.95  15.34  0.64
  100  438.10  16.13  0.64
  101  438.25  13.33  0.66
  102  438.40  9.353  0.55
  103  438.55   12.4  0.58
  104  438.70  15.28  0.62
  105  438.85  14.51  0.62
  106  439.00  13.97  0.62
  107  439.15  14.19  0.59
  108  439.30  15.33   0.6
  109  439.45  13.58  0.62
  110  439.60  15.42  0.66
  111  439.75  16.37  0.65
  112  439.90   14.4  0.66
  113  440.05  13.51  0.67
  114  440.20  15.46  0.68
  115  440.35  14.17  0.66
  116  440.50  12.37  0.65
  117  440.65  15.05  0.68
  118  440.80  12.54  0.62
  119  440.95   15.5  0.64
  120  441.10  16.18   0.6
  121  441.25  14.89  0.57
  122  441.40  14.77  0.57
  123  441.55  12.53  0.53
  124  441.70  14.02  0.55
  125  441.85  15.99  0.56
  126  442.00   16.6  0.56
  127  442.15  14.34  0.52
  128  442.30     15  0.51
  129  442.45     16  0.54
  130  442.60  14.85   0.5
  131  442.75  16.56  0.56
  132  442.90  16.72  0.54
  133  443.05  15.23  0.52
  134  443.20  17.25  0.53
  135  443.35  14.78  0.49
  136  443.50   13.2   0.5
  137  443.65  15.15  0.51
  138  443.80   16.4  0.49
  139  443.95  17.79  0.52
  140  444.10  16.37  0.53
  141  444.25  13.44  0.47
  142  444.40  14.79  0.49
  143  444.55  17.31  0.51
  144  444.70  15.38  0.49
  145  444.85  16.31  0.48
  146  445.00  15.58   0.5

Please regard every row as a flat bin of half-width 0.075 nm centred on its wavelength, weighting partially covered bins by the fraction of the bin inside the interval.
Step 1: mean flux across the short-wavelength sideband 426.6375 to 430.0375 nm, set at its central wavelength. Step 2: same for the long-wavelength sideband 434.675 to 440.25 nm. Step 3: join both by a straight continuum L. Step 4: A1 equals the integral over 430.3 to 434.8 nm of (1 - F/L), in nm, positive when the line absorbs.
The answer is 0.28 nm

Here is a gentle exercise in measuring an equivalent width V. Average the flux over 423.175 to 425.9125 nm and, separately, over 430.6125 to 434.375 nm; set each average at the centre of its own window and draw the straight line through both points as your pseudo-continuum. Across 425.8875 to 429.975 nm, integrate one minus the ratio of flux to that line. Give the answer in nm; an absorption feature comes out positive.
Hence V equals 0.092 nm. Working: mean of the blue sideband 14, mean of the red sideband 12.9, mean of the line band 13.2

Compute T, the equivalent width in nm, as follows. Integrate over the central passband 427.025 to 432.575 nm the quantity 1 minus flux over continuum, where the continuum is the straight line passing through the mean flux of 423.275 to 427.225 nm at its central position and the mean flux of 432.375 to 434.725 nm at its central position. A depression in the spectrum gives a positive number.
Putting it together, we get 0.389 nm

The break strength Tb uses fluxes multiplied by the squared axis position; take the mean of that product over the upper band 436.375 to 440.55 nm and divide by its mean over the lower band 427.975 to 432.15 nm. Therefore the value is 1.2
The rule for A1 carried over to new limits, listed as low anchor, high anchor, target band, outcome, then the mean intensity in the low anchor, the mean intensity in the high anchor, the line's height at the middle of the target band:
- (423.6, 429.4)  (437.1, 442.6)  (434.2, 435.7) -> 0.022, 13.7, 14.5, 14.2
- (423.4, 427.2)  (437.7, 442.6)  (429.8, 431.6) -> 0.455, 13.8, 14.6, 14.1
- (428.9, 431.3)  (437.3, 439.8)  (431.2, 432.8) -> -0.291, 10.9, 14.3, 11.6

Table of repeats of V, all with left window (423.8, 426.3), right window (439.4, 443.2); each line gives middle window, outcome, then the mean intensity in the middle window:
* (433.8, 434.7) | 0.155 nm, 12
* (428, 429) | 0.062 nm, 13.3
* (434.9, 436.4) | 0.011 nm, 14.5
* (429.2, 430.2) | 0.185 nm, 11.6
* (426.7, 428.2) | 0.068 nm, 13.5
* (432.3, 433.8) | 0.073 nm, 13.7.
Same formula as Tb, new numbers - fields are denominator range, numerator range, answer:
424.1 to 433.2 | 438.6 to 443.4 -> 1.20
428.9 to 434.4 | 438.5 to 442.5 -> 1.23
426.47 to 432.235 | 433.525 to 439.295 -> 1.14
